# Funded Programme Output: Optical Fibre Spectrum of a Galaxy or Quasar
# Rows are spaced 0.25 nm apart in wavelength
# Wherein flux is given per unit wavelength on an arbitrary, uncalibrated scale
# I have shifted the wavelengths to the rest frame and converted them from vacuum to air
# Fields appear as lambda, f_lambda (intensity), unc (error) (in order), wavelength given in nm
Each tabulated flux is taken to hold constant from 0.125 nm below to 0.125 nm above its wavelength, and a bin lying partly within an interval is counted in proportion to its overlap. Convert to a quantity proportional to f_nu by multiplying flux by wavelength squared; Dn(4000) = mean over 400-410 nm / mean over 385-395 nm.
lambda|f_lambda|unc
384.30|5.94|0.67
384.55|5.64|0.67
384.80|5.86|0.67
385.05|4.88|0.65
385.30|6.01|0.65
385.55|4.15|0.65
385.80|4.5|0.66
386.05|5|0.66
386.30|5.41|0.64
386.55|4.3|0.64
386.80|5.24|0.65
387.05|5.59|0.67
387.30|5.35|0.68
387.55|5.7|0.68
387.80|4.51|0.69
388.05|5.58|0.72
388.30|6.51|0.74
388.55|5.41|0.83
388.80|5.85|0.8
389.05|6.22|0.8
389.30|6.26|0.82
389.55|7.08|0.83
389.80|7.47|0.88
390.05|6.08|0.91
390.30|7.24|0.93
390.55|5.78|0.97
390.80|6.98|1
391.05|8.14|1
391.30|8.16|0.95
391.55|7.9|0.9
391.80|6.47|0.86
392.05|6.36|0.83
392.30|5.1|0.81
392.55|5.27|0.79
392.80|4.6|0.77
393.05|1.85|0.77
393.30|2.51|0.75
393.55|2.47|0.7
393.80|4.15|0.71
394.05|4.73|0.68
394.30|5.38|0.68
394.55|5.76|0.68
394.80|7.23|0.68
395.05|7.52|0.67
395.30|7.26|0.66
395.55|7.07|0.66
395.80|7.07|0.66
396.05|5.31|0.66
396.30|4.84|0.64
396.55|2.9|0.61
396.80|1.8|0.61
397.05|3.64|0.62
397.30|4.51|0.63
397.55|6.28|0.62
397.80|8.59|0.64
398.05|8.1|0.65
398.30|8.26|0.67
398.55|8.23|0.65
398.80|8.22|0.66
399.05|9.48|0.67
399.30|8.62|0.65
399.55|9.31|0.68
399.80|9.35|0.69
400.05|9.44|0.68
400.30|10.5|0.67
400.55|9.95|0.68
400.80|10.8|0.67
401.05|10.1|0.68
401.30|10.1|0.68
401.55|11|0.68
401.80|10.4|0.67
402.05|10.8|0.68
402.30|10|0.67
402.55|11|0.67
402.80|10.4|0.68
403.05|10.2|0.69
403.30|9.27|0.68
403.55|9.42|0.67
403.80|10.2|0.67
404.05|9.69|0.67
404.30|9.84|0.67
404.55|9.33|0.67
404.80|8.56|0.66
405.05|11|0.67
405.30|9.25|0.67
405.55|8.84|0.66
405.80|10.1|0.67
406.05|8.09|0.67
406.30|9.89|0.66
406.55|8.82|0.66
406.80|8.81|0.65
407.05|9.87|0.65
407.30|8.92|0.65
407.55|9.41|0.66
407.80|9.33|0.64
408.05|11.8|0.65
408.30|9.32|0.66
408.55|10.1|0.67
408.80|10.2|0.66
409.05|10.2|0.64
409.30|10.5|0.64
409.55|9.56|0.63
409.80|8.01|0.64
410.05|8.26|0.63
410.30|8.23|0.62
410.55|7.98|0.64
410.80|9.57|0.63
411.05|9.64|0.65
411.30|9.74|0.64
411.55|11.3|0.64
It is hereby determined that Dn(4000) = 1.89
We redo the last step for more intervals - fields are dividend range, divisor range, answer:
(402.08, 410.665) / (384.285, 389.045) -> 1.97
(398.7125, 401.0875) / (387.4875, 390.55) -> 1.64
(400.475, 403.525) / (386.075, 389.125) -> 2.04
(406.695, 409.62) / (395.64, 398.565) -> 1.82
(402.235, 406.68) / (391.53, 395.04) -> 2.05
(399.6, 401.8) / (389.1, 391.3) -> 1.54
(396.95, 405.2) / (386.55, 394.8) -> 1.72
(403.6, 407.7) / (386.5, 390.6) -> 1.73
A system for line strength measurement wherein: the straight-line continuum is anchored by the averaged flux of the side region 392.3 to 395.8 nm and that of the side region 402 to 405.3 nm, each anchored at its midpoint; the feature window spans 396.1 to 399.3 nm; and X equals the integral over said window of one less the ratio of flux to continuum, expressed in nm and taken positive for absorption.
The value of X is 0.35 nm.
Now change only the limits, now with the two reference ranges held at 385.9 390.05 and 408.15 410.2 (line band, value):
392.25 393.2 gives 0.36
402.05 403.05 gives -0.26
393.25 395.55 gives 0.50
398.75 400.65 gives -0.38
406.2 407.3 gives -0.02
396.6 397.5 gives 0.47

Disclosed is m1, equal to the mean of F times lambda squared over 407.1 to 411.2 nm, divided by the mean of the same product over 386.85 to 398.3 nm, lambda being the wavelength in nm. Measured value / 1.78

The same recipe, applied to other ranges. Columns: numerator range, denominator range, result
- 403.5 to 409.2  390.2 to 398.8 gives 1.75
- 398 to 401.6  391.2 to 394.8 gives 1.91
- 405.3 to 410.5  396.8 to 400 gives 1.31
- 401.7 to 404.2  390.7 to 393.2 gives 1.78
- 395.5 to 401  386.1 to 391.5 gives 1.27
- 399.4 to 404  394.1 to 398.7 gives 1.71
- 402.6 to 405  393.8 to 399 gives 1.65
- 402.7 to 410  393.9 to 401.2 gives 1.38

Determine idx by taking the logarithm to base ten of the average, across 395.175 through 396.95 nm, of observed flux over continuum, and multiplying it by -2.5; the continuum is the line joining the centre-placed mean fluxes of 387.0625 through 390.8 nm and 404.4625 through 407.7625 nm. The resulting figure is 0.39 mag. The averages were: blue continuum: 6.09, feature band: 5.16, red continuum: 9.3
